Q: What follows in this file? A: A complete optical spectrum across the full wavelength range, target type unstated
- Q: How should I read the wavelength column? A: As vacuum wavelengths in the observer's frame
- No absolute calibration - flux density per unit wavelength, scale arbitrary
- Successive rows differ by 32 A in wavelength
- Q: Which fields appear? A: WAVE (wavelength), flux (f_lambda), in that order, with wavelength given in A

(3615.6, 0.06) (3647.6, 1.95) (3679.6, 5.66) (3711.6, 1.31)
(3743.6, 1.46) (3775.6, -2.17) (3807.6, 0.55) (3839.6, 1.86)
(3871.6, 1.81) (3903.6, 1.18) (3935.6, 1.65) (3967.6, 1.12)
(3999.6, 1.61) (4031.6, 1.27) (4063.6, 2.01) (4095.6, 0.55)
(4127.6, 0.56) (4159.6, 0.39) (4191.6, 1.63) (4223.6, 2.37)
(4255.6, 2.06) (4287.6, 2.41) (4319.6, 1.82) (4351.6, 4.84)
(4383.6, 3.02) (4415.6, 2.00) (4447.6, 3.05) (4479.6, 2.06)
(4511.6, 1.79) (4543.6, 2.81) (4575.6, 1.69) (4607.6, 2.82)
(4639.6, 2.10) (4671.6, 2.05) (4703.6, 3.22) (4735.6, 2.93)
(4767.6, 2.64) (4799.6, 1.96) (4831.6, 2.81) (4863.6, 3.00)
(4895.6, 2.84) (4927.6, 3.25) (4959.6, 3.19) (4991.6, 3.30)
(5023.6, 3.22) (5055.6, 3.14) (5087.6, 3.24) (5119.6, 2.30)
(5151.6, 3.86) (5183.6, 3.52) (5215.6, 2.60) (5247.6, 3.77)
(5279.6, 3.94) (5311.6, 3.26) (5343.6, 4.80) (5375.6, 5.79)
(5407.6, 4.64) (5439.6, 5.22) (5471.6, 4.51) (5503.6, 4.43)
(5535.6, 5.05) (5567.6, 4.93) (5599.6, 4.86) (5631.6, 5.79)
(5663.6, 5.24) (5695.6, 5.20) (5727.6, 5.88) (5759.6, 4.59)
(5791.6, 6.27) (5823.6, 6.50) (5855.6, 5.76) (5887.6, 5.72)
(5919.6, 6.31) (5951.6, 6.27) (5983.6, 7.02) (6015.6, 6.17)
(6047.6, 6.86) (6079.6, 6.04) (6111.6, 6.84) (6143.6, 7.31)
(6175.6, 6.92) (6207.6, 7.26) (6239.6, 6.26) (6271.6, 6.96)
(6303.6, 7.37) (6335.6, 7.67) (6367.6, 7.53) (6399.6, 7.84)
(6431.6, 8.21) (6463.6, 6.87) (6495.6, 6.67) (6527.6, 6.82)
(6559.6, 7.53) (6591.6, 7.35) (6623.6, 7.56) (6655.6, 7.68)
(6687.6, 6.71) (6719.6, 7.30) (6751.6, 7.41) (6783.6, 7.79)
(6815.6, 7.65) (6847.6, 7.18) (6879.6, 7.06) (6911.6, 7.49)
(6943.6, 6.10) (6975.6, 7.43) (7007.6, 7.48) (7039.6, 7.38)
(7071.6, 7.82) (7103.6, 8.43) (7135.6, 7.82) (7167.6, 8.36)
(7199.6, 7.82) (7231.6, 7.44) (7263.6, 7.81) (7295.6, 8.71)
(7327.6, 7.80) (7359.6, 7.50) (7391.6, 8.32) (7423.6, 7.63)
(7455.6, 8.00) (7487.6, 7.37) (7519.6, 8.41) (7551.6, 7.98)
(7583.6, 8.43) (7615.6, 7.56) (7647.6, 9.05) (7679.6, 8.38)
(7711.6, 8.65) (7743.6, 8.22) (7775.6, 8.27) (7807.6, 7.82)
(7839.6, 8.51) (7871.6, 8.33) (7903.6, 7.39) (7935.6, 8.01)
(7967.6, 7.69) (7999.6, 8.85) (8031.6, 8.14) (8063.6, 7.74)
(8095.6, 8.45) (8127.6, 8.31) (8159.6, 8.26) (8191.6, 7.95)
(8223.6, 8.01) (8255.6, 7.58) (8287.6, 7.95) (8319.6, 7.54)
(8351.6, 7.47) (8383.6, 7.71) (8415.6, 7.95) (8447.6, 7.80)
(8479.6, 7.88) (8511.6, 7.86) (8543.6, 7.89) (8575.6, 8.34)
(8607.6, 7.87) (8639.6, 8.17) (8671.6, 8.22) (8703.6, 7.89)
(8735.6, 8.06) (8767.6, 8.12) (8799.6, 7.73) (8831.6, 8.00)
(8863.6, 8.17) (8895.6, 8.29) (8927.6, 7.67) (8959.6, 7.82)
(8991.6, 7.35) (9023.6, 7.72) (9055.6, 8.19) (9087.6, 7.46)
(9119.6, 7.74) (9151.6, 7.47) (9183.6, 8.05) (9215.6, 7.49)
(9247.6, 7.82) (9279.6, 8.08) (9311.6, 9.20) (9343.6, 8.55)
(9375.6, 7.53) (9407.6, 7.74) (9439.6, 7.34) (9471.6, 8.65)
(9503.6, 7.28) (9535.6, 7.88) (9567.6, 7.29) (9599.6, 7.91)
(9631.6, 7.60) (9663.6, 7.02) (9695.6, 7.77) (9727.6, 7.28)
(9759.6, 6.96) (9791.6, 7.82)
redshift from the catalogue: 0.340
